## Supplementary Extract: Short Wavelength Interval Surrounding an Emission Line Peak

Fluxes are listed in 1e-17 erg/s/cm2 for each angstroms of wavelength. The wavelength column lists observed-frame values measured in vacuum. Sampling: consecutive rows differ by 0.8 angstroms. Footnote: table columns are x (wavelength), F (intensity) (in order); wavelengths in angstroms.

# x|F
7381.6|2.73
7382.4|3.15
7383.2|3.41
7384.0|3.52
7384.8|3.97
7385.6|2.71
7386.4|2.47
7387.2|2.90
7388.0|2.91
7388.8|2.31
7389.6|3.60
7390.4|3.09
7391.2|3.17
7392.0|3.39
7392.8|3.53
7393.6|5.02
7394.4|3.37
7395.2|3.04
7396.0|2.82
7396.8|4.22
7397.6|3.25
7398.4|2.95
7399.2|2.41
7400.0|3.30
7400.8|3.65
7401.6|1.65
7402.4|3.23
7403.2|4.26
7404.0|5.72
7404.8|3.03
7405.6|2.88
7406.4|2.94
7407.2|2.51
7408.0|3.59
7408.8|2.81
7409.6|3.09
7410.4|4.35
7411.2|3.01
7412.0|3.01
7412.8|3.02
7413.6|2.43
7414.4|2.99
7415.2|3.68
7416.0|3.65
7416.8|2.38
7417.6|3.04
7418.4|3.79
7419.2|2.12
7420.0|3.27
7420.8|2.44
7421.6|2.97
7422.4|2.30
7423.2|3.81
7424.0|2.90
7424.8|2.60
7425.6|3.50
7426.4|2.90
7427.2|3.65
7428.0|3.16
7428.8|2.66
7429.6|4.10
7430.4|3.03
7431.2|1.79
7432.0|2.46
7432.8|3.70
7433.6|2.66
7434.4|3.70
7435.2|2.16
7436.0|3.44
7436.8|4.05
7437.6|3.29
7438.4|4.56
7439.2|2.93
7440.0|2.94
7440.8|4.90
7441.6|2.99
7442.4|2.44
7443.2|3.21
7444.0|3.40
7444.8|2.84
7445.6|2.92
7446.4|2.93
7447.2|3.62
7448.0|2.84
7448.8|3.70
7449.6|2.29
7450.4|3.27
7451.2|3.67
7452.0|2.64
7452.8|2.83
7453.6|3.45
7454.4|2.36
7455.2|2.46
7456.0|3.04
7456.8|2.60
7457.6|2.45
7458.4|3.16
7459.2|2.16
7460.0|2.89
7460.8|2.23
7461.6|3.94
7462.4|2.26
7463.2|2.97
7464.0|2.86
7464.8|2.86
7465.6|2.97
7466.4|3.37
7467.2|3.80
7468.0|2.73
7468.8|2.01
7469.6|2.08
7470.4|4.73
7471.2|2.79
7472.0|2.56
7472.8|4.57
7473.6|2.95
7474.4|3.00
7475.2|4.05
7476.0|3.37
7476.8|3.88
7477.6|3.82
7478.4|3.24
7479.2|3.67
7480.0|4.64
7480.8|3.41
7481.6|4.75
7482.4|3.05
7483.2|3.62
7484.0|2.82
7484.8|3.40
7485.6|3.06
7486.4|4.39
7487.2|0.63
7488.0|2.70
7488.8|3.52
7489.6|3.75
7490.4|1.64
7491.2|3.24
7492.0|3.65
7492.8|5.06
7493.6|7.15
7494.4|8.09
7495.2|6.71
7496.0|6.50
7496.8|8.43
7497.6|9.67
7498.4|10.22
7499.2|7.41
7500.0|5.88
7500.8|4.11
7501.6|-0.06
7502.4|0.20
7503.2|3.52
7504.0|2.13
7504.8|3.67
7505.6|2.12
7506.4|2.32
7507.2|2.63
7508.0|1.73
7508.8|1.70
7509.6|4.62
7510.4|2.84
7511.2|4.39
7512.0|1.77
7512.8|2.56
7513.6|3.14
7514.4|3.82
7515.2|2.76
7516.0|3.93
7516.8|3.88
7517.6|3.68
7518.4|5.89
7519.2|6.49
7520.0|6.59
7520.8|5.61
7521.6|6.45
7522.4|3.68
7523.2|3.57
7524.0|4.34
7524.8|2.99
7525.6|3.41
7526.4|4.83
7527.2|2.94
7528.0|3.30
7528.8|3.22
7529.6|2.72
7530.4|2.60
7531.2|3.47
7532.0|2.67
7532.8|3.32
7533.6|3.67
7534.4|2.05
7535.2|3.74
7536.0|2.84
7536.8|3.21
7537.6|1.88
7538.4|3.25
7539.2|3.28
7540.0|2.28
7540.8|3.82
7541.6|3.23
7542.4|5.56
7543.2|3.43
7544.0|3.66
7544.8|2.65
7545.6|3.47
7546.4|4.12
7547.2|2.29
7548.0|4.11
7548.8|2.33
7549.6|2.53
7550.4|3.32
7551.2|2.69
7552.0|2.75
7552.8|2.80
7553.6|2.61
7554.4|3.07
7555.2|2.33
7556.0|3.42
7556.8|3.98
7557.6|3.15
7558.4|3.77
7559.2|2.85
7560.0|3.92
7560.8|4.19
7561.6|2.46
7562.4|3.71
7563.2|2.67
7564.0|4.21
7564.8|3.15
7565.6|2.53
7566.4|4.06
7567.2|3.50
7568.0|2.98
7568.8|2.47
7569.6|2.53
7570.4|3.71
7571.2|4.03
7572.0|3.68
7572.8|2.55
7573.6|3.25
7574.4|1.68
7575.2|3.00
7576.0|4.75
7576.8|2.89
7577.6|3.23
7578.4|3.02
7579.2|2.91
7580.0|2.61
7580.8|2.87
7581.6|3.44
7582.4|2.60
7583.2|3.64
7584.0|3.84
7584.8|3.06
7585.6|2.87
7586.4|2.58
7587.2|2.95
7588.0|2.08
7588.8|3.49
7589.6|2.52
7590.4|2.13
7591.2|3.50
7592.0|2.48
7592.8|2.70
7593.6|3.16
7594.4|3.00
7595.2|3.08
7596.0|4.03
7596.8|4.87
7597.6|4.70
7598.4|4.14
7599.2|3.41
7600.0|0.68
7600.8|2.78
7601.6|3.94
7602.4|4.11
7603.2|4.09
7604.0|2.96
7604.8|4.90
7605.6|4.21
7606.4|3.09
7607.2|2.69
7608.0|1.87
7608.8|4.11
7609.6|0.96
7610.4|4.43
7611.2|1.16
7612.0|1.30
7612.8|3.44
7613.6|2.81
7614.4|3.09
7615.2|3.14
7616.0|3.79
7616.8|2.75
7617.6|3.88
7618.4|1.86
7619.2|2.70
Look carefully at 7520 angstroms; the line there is [N II] 6583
